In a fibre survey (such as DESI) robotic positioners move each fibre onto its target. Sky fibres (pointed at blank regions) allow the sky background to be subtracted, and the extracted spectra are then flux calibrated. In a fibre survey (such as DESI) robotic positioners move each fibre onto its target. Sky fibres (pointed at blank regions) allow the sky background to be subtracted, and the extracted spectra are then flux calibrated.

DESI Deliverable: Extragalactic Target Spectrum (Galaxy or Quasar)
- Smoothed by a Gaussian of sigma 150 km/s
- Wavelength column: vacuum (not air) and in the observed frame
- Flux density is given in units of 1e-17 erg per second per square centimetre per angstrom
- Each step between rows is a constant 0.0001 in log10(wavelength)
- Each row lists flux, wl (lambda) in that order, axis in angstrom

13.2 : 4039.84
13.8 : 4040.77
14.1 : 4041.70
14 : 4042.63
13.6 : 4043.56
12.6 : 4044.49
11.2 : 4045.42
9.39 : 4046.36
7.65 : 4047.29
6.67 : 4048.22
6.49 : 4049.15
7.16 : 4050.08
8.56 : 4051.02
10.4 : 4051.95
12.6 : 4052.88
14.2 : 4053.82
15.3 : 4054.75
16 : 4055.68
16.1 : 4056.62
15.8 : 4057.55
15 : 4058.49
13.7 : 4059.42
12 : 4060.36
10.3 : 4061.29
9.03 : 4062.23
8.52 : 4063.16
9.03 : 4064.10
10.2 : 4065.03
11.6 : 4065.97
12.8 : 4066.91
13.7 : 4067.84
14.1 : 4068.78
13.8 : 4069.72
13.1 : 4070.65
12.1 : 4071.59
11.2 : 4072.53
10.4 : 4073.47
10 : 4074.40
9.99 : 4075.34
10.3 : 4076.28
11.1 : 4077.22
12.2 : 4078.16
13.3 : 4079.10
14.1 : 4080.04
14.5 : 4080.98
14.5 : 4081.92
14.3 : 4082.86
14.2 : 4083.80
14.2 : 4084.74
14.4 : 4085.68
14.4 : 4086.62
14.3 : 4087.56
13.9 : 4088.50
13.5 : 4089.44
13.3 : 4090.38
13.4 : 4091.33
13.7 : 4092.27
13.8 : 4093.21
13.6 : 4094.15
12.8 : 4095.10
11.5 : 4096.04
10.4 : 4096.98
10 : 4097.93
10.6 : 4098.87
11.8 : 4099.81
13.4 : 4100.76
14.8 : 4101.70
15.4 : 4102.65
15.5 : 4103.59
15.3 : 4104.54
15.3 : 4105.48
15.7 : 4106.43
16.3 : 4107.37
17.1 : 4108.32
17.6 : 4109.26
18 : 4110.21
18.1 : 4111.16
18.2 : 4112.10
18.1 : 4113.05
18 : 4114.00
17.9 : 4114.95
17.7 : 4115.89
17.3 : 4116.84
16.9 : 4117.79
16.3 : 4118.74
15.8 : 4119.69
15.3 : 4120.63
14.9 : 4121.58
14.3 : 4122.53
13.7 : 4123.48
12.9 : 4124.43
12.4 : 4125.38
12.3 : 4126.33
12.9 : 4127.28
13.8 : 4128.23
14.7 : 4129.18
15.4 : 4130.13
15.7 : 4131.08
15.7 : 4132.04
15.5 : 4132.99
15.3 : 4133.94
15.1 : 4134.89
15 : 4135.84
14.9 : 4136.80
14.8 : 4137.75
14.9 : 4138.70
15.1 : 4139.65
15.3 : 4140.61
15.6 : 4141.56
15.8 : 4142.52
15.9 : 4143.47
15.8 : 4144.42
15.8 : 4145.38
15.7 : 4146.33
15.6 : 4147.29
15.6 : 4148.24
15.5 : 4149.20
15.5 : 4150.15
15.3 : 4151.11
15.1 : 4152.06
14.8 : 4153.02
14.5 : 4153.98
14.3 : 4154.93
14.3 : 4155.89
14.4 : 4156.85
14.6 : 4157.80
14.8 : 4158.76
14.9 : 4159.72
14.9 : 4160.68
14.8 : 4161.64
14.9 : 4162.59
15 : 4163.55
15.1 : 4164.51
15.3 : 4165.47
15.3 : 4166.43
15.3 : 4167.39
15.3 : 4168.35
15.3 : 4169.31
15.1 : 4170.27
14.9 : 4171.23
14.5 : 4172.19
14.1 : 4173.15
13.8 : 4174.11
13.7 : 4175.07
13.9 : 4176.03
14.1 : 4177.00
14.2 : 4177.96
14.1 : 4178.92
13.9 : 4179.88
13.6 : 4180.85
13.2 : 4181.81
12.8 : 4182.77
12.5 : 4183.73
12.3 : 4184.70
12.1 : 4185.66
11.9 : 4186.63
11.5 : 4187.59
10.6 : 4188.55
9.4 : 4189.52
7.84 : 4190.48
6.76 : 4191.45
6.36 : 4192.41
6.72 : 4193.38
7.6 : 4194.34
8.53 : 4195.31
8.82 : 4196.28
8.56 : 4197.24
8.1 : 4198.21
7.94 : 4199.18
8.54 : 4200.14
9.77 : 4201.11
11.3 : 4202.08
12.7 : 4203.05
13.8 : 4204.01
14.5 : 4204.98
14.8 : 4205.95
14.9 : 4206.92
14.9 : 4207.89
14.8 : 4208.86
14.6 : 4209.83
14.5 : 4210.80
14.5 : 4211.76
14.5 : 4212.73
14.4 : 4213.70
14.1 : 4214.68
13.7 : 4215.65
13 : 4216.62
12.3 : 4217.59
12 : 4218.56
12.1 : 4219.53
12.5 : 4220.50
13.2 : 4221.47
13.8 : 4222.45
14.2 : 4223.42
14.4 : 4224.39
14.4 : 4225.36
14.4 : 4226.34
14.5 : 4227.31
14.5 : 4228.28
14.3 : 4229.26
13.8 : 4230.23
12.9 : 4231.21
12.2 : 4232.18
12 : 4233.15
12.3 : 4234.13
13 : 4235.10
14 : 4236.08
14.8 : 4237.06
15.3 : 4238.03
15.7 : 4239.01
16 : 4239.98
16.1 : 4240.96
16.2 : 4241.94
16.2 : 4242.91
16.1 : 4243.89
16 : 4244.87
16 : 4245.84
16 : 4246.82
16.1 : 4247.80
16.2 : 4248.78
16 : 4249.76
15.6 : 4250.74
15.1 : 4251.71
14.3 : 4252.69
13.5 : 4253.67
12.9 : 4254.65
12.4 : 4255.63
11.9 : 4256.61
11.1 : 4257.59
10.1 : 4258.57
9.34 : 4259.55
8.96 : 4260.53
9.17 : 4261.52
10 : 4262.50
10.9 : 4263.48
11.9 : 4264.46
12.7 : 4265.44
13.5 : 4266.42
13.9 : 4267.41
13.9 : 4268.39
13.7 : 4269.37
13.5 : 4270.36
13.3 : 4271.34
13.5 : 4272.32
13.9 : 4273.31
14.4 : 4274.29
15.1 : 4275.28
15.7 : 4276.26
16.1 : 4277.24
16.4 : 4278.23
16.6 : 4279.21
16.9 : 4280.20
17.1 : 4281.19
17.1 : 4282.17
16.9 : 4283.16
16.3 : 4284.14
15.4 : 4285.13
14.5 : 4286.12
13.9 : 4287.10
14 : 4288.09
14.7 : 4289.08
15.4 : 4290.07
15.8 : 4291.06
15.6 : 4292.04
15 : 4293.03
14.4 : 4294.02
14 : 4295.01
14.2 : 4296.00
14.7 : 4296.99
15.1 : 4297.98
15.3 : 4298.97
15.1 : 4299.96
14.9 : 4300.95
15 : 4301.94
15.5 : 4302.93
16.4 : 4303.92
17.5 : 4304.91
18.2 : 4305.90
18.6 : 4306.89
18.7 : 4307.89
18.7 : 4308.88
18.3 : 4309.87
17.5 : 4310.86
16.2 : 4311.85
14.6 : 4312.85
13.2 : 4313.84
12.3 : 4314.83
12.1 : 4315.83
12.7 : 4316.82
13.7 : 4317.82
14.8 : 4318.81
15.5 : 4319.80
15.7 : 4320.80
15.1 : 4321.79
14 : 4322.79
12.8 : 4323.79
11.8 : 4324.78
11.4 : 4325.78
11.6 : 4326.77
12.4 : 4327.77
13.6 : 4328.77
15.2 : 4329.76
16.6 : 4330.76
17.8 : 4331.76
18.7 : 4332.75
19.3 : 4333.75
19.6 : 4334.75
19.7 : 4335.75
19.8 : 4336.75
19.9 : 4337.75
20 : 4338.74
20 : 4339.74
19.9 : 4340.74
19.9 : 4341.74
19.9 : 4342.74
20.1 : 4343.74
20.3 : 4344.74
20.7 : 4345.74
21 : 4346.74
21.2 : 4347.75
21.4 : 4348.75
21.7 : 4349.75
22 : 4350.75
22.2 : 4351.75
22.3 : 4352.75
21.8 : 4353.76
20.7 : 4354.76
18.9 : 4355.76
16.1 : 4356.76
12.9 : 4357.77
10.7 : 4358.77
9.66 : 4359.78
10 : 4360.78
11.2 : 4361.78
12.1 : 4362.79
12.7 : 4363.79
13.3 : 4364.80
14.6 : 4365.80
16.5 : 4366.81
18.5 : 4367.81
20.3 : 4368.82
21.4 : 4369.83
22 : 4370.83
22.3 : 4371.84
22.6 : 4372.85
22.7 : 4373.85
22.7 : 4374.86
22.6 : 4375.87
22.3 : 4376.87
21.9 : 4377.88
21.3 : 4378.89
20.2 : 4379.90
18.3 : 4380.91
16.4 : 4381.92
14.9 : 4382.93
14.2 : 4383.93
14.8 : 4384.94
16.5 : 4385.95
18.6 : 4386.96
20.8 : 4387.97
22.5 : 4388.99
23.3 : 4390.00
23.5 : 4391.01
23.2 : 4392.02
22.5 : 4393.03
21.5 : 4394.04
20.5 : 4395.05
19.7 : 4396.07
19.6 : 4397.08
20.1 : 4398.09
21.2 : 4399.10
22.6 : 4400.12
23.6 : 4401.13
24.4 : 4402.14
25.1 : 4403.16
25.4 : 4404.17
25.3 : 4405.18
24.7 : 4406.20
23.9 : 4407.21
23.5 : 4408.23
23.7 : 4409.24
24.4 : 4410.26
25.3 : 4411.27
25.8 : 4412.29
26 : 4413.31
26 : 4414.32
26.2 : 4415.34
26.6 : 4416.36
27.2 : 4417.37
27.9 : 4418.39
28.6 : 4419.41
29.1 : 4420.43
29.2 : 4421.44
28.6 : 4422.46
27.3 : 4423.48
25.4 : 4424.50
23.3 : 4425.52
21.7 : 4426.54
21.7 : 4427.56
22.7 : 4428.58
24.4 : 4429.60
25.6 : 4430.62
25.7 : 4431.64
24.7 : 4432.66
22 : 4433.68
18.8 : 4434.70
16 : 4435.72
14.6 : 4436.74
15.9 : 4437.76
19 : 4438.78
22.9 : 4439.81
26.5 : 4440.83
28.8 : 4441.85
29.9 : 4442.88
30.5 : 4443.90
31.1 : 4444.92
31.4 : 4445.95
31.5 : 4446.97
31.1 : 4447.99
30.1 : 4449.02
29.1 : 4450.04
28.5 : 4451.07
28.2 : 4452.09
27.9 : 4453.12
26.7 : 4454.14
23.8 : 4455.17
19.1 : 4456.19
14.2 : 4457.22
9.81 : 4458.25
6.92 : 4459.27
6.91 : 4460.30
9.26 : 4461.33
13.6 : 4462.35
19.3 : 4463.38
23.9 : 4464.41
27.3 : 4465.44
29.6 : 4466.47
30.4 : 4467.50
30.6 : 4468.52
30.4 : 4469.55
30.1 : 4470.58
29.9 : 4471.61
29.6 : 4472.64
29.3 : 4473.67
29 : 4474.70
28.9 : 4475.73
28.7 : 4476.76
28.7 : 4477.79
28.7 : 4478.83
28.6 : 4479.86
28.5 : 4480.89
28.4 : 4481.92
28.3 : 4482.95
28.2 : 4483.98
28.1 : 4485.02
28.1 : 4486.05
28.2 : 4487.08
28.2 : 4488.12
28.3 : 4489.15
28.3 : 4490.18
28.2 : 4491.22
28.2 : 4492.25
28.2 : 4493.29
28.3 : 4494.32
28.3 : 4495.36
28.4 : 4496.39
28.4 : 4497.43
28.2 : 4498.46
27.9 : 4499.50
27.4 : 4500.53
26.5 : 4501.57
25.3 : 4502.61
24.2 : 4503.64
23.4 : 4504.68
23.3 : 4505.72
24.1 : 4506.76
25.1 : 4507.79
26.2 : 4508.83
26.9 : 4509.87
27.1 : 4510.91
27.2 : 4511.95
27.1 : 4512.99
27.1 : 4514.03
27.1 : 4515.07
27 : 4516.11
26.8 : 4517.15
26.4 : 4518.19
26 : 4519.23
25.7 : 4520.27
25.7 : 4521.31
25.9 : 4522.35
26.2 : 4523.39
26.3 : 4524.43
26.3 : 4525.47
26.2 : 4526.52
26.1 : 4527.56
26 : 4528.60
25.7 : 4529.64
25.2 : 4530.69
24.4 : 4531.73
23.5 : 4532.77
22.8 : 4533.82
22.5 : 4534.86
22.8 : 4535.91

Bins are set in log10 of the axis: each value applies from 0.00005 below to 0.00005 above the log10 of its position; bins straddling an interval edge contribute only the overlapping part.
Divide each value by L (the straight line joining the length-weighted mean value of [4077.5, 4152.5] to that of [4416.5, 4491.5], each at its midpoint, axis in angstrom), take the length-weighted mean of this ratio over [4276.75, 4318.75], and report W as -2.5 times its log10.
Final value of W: 0.298 mag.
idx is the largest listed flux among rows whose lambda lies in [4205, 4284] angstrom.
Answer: 17.1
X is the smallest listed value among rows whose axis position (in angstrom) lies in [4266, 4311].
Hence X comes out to 13.3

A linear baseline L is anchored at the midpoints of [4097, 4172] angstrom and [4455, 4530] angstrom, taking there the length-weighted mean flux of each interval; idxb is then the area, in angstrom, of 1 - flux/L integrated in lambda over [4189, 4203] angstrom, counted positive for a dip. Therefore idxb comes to 7.0 angstrom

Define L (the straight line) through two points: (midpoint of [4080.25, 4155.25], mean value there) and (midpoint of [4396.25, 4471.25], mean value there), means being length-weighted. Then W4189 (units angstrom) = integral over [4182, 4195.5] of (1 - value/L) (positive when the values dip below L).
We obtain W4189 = 5.6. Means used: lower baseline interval 14.9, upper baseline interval 24.1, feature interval 9.88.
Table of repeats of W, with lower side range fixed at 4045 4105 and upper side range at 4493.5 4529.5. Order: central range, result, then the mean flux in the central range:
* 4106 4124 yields -0.22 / 16.7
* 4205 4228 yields 0.21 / 14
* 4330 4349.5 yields 0.06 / 19.7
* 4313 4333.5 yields 0.40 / 14.1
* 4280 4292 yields 0.22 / 15.6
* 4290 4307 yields 0.25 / 15.5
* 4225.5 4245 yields 0.21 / 14.5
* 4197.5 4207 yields 0.40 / 11.4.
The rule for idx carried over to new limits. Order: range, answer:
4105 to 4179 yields 18.2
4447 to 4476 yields 31.1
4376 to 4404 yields 25.1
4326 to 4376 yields 22.7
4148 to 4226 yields 15.6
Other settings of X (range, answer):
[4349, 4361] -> 9.66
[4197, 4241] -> 7.94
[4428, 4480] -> 6.91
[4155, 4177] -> 13.7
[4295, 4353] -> 11.4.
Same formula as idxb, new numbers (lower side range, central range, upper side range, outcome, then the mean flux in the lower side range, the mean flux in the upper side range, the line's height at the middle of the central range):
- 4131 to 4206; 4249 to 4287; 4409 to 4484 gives 8.2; 13.4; 25.1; 17.6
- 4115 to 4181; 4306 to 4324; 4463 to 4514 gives 4.9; 14.9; 27.6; 21.2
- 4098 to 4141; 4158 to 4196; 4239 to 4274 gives 4.7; 15.3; 13.6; 14.6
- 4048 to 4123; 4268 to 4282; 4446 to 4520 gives 3.2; 13.5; 26.1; 19.5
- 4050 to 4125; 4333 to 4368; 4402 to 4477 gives 6.2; 13.7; 24.7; 21.9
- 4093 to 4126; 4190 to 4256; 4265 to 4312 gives 9.4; 15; 15.5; 15.3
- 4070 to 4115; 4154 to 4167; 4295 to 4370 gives -0.1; 13.9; 16.6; 14.7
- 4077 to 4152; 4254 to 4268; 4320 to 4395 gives 4.6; 14.8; 18.3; 16.9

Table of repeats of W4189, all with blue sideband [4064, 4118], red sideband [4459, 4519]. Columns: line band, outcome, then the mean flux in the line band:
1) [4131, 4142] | 0.1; 15.2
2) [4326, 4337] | 2.5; 16.6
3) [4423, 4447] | 0.6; 24.1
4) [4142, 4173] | 1.7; 15.1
